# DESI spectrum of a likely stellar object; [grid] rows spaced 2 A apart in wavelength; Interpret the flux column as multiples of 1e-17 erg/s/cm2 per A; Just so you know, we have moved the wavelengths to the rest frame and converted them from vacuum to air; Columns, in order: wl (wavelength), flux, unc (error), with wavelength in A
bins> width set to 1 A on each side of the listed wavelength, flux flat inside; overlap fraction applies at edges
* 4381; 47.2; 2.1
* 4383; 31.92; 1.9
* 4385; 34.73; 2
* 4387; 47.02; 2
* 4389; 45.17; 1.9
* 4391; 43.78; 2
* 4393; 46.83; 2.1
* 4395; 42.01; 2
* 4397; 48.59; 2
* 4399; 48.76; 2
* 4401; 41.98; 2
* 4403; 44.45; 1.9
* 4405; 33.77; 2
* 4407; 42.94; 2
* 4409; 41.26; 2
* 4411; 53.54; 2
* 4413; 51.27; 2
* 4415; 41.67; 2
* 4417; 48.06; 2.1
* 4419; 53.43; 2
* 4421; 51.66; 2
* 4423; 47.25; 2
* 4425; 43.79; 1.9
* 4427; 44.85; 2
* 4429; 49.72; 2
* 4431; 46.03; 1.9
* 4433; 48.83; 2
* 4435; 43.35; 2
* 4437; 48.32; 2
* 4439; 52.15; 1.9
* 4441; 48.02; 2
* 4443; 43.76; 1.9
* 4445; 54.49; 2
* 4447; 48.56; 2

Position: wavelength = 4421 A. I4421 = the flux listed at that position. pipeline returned 51.66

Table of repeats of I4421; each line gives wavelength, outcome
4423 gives 47.25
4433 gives 48.83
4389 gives 45.17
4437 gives 48.32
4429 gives 49.72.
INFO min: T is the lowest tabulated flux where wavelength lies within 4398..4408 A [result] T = 33.77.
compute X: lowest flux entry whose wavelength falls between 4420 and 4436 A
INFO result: 43.35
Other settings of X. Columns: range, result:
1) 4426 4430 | 44.85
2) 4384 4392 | 34.73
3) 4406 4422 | 41.26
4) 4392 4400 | 42.01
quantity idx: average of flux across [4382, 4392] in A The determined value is 40.5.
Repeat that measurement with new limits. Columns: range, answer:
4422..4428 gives 45.3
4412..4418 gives 47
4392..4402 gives 45.6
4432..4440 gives 48.2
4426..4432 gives 46.9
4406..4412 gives 45.9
